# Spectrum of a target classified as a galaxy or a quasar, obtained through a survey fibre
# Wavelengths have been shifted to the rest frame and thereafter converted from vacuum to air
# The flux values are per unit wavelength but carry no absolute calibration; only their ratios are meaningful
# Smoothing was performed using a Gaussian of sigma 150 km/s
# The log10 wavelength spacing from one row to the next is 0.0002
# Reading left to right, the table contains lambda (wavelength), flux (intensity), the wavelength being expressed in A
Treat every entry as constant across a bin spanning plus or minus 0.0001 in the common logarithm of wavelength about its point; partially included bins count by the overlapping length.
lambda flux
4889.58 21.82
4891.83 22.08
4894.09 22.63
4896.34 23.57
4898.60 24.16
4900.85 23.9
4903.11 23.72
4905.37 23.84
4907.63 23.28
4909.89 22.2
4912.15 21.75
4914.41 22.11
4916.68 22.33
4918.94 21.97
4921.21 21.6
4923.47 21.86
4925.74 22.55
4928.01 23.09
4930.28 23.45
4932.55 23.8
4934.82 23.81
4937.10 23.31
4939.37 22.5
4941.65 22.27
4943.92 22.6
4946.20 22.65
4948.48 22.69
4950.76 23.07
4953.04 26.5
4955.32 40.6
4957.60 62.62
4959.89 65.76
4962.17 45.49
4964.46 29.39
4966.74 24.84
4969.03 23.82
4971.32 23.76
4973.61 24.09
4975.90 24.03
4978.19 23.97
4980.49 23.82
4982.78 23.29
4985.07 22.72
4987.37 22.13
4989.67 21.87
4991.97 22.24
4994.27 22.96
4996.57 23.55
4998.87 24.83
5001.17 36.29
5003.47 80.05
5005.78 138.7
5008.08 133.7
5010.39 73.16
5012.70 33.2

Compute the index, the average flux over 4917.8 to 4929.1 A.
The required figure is 22.2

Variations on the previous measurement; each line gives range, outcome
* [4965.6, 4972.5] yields 24.1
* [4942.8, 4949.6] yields 22.6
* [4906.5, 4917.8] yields 22.3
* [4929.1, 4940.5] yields 23.4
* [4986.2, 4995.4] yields 22.3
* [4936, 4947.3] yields 22.7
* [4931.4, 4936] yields 23.8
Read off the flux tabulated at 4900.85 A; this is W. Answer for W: 23.9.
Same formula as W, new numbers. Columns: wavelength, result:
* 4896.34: 23.57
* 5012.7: 33.2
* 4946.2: 22.65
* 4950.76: 23.07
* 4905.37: 23.84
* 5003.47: 80.05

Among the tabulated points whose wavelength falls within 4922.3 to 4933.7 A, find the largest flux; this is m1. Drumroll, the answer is 23.8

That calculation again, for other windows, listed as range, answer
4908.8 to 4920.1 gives 22.33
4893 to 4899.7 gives 24.16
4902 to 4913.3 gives 23.84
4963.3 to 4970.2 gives 29.39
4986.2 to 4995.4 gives 22.96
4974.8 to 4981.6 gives 24.03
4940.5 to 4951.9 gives 23.07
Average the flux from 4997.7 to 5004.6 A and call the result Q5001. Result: 46.9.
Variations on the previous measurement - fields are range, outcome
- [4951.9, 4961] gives 48.8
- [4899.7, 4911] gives 23.4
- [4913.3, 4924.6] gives 22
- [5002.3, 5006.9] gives 109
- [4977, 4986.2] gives 23.5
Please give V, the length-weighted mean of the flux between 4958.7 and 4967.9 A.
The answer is 41.4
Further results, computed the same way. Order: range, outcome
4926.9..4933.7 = 23.5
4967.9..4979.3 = 23.9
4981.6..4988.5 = 22.7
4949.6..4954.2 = 24.9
